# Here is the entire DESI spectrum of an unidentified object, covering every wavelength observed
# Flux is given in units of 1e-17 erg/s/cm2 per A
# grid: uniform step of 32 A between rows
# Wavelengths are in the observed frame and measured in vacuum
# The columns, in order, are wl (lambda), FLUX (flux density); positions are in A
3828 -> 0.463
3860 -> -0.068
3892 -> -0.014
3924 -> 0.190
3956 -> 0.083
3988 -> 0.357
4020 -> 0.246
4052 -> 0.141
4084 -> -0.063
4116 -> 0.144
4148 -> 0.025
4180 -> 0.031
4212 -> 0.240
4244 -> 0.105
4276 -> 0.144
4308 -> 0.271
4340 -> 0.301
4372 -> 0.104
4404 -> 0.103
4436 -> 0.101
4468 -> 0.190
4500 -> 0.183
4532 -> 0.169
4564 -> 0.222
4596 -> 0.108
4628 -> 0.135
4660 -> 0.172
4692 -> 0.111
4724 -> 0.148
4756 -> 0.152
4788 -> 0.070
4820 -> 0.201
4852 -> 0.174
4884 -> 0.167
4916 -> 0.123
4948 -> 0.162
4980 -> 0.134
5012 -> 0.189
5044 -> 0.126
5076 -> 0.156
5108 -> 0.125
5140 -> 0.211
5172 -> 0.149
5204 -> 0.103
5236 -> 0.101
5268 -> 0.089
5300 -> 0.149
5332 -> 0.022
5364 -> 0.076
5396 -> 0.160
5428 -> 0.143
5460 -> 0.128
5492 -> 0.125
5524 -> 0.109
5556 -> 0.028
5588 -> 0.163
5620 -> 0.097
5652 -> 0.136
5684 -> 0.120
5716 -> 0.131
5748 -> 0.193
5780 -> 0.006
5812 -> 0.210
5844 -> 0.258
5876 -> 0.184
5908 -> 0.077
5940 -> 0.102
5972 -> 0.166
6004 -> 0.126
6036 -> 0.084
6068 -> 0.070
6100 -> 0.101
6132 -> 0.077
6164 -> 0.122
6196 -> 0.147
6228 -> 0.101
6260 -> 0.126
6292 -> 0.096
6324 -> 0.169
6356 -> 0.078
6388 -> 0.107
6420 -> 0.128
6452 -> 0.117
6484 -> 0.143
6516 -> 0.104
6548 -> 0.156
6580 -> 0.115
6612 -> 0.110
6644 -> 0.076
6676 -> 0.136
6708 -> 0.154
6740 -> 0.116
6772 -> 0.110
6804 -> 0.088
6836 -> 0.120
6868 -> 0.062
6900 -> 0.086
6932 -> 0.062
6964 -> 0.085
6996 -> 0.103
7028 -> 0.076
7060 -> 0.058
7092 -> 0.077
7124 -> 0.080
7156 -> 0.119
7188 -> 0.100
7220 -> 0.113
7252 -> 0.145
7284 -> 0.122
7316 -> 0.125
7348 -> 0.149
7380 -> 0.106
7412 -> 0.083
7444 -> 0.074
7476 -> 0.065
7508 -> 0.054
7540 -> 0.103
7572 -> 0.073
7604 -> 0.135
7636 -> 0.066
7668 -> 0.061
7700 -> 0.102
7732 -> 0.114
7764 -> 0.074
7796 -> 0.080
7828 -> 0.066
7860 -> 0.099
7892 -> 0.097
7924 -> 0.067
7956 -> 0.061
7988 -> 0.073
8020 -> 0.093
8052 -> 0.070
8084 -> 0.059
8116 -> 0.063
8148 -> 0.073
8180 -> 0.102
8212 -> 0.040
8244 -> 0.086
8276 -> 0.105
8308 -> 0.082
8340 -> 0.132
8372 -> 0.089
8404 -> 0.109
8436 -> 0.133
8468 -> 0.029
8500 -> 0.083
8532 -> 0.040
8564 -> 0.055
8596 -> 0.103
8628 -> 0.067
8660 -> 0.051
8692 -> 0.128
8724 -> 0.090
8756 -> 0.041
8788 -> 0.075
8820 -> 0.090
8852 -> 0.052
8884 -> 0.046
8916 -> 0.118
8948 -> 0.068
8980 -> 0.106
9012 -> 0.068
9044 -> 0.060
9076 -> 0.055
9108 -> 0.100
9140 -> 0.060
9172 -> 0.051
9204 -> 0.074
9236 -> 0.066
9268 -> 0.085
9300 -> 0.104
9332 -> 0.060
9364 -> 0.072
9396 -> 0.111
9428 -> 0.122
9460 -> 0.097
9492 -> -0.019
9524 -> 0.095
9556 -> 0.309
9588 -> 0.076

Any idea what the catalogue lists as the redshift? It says 1.560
